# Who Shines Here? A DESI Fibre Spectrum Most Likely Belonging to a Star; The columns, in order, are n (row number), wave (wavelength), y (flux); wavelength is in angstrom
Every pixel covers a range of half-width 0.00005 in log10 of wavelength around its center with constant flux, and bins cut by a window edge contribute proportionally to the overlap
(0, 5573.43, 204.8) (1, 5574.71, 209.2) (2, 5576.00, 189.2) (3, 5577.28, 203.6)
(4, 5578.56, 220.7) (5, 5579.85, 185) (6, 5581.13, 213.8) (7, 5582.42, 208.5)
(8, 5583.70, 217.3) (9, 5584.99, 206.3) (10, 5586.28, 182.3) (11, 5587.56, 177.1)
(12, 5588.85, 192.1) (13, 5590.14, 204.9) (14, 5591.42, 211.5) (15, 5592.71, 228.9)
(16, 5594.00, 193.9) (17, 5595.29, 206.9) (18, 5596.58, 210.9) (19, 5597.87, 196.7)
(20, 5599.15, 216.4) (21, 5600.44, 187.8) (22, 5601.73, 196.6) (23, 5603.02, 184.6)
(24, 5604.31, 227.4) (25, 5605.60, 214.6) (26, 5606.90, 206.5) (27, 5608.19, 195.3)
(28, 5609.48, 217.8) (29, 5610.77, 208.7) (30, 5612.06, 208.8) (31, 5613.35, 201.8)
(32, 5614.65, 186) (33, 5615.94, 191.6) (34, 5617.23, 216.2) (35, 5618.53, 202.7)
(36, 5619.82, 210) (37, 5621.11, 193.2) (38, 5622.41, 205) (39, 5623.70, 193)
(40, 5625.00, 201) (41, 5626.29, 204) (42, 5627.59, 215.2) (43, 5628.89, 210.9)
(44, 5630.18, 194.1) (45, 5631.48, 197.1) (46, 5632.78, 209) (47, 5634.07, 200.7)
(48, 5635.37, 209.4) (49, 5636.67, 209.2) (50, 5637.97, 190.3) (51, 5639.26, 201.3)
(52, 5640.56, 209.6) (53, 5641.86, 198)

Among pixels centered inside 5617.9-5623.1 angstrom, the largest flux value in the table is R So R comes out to 210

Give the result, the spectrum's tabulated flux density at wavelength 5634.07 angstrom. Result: 200.7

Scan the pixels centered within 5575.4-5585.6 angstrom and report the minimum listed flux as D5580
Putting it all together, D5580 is 185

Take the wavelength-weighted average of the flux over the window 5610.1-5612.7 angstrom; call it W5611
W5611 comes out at 209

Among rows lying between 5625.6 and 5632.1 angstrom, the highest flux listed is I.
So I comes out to 215.2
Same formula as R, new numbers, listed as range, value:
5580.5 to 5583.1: 213.8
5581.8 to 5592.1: 217.3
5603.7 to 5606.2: 227.4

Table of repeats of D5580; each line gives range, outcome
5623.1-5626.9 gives 193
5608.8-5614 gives 201.8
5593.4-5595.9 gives 193.9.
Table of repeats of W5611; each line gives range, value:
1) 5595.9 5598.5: 204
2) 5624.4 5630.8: 205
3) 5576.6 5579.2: 212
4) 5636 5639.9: 201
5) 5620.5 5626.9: 199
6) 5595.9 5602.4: 202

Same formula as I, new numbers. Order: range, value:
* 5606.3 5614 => 217.8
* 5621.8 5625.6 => 205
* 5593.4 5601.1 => 216.4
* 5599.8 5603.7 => 196.6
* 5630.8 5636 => 209.4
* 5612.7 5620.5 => 216.2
